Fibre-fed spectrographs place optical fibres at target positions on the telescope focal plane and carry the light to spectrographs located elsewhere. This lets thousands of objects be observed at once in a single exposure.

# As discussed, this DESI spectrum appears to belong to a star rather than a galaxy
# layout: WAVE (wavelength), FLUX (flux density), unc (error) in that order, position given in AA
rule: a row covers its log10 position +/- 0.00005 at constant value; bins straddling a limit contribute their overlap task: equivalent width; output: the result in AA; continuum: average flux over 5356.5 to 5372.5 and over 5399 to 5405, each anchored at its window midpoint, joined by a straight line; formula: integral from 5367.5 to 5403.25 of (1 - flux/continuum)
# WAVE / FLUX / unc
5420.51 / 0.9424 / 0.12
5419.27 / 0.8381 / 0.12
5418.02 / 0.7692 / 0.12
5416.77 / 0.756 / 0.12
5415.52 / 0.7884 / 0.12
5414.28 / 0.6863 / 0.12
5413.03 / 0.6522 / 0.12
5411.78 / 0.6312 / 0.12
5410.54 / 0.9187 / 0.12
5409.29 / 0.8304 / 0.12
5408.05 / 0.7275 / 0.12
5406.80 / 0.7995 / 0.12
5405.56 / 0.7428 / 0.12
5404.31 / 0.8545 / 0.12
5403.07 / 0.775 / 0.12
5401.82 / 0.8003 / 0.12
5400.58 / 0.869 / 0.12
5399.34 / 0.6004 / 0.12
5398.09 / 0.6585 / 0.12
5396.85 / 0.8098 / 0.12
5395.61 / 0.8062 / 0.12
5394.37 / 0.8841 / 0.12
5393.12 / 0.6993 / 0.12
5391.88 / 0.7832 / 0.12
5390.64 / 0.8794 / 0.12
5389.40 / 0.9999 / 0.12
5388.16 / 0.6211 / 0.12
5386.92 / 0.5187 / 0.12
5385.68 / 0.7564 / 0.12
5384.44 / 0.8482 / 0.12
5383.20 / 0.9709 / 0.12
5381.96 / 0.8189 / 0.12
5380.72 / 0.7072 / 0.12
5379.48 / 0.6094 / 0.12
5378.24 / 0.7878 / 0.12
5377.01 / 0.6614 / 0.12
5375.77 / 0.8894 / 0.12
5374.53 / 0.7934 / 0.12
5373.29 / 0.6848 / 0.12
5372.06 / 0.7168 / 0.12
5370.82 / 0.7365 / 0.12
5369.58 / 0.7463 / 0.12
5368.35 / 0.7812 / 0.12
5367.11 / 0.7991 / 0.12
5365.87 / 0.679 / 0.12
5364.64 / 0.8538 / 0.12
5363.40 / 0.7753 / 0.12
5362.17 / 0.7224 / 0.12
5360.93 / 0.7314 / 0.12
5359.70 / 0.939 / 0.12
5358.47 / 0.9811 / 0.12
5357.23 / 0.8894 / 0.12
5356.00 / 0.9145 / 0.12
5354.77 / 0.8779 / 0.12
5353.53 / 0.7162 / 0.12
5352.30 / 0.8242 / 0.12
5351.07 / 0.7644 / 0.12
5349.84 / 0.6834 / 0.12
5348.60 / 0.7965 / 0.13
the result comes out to 1.2 AA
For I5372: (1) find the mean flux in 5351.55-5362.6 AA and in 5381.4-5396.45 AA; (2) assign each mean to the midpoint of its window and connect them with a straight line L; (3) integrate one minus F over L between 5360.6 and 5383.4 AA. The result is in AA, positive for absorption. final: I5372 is 1.8 AA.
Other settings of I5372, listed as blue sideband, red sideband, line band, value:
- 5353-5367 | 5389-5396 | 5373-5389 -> 1.6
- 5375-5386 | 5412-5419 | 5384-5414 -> -0.5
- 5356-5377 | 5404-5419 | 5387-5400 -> 0.2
